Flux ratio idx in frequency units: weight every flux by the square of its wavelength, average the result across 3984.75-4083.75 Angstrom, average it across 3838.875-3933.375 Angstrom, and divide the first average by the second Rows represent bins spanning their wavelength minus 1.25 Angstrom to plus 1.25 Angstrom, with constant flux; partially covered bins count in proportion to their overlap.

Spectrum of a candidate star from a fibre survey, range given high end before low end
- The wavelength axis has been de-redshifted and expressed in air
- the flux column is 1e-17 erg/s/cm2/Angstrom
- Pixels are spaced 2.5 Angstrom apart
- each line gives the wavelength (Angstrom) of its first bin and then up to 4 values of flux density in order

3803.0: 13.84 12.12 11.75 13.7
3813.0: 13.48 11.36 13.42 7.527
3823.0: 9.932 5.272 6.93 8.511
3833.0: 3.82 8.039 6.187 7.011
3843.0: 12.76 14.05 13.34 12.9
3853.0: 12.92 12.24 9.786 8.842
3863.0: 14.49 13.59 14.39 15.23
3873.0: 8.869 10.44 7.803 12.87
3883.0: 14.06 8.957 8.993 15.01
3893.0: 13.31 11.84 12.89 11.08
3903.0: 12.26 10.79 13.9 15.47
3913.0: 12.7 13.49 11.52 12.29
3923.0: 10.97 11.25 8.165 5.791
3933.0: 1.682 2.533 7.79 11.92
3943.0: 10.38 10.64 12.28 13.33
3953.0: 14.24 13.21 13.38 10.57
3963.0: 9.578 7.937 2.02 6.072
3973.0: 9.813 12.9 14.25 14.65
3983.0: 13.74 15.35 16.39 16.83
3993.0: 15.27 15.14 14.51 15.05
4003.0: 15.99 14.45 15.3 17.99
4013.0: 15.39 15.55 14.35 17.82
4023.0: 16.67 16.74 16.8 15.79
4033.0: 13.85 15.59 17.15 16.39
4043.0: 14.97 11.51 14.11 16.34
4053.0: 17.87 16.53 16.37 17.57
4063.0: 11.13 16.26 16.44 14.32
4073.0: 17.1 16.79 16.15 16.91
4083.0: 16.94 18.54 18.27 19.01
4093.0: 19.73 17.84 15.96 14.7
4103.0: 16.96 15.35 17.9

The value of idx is 1.47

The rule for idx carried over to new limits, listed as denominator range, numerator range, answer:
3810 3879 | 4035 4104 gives 1.73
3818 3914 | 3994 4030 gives 1.54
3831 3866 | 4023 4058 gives 1.63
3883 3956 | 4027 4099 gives 1.59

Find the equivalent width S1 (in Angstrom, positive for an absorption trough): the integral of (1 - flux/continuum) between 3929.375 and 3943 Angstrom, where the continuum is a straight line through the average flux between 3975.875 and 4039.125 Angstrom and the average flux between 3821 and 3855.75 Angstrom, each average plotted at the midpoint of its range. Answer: 7.0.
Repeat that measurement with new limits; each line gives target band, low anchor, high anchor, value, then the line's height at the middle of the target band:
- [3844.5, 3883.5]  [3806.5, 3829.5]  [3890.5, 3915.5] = -1.67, 11.7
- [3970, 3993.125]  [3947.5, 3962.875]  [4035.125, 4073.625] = -0.41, 13.4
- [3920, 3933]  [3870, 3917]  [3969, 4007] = 4.01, 12.7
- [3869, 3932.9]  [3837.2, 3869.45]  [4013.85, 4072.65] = 6.68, 12.8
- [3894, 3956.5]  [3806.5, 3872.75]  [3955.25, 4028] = 7.71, 12.5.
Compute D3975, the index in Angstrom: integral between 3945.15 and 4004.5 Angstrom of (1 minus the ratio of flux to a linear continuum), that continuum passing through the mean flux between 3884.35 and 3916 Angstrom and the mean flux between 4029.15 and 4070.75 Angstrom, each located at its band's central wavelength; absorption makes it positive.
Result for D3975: 5.4 Angstrom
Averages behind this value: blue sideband 12.3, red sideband 15.5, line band 12.7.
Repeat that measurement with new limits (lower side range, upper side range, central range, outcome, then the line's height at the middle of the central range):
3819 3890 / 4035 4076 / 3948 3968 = 2.9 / 13.1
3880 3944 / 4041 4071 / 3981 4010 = -4.1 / 13.4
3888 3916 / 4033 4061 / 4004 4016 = -0.6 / 15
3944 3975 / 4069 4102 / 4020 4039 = -2.9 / 14.1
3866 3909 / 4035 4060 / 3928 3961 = 8.9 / 13.3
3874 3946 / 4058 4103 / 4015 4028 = -1.5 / 14.6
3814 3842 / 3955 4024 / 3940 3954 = 0.0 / 12.1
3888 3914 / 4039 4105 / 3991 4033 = -1.9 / 15.1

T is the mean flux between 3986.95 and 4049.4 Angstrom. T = 15.6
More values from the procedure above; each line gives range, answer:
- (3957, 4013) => 13.1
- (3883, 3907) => 11.8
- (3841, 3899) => 12.1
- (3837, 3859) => 11.3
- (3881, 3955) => 11.1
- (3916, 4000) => 11.2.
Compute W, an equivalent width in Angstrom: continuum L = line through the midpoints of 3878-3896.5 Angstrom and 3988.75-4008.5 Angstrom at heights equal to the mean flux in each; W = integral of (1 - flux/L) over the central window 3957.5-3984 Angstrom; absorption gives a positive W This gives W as 7.6 Angstrom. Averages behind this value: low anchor 11.9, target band 10.3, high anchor 15.3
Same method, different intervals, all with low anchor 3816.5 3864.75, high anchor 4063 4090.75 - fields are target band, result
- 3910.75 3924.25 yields -0.4 Angstrom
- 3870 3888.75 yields 0.4 Angstrom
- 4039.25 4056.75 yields 0.5 Angstrom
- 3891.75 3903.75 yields -0.7 Angstrom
